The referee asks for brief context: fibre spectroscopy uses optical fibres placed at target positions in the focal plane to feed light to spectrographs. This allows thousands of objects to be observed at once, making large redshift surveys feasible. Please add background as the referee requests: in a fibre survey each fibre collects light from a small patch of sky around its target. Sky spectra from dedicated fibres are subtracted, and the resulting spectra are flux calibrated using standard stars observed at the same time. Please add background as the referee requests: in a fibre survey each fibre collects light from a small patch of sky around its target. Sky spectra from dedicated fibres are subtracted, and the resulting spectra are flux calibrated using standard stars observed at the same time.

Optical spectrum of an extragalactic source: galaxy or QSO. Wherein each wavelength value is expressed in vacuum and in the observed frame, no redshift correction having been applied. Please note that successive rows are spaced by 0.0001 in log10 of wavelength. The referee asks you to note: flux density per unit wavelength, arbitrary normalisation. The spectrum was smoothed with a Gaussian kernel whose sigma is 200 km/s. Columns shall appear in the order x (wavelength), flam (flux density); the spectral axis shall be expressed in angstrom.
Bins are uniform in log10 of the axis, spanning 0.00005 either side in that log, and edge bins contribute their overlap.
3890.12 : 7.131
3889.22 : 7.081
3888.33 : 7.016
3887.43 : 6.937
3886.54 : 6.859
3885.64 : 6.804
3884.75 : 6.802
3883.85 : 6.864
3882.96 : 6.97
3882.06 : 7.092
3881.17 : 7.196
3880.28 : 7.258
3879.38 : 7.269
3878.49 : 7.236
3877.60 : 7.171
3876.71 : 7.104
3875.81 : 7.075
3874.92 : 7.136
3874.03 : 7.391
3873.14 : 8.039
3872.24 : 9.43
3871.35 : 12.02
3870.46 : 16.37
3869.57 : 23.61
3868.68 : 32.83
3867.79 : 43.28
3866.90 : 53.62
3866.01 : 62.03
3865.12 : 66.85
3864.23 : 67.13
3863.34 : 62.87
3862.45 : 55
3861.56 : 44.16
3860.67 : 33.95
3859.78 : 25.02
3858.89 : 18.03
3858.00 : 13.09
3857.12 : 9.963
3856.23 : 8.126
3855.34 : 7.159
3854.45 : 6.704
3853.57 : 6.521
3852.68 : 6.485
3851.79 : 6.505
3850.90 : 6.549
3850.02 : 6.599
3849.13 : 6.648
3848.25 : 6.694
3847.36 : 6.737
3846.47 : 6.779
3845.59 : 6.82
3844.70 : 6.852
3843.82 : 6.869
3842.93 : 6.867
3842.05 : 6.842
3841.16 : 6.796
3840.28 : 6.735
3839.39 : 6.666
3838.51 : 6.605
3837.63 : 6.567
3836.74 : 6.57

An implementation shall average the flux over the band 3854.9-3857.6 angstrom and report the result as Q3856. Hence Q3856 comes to 8.51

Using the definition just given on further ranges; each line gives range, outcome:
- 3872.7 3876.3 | 7.4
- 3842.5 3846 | 6.84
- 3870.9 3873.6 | 9.82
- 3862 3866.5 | 62.6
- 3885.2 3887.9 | 6.86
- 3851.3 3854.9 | 6.55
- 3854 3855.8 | 6.95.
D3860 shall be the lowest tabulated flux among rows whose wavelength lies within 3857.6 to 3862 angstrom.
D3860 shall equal 13.09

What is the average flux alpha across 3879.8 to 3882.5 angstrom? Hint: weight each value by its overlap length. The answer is 7.18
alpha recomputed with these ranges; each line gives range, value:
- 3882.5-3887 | 6.86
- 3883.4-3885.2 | 6.85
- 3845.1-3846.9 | 6.8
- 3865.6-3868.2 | 53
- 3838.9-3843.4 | 6.77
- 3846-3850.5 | 6.7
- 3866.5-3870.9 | 33.8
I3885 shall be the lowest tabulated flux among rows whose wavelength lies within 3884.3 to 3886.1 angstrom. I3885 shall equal 6.802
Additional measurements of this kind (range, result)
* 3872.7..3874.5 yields 7.391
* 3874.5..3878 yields 7.075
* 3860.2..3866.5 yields 33.95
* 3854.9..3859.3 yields 7.159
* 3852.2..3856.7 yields 6.485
